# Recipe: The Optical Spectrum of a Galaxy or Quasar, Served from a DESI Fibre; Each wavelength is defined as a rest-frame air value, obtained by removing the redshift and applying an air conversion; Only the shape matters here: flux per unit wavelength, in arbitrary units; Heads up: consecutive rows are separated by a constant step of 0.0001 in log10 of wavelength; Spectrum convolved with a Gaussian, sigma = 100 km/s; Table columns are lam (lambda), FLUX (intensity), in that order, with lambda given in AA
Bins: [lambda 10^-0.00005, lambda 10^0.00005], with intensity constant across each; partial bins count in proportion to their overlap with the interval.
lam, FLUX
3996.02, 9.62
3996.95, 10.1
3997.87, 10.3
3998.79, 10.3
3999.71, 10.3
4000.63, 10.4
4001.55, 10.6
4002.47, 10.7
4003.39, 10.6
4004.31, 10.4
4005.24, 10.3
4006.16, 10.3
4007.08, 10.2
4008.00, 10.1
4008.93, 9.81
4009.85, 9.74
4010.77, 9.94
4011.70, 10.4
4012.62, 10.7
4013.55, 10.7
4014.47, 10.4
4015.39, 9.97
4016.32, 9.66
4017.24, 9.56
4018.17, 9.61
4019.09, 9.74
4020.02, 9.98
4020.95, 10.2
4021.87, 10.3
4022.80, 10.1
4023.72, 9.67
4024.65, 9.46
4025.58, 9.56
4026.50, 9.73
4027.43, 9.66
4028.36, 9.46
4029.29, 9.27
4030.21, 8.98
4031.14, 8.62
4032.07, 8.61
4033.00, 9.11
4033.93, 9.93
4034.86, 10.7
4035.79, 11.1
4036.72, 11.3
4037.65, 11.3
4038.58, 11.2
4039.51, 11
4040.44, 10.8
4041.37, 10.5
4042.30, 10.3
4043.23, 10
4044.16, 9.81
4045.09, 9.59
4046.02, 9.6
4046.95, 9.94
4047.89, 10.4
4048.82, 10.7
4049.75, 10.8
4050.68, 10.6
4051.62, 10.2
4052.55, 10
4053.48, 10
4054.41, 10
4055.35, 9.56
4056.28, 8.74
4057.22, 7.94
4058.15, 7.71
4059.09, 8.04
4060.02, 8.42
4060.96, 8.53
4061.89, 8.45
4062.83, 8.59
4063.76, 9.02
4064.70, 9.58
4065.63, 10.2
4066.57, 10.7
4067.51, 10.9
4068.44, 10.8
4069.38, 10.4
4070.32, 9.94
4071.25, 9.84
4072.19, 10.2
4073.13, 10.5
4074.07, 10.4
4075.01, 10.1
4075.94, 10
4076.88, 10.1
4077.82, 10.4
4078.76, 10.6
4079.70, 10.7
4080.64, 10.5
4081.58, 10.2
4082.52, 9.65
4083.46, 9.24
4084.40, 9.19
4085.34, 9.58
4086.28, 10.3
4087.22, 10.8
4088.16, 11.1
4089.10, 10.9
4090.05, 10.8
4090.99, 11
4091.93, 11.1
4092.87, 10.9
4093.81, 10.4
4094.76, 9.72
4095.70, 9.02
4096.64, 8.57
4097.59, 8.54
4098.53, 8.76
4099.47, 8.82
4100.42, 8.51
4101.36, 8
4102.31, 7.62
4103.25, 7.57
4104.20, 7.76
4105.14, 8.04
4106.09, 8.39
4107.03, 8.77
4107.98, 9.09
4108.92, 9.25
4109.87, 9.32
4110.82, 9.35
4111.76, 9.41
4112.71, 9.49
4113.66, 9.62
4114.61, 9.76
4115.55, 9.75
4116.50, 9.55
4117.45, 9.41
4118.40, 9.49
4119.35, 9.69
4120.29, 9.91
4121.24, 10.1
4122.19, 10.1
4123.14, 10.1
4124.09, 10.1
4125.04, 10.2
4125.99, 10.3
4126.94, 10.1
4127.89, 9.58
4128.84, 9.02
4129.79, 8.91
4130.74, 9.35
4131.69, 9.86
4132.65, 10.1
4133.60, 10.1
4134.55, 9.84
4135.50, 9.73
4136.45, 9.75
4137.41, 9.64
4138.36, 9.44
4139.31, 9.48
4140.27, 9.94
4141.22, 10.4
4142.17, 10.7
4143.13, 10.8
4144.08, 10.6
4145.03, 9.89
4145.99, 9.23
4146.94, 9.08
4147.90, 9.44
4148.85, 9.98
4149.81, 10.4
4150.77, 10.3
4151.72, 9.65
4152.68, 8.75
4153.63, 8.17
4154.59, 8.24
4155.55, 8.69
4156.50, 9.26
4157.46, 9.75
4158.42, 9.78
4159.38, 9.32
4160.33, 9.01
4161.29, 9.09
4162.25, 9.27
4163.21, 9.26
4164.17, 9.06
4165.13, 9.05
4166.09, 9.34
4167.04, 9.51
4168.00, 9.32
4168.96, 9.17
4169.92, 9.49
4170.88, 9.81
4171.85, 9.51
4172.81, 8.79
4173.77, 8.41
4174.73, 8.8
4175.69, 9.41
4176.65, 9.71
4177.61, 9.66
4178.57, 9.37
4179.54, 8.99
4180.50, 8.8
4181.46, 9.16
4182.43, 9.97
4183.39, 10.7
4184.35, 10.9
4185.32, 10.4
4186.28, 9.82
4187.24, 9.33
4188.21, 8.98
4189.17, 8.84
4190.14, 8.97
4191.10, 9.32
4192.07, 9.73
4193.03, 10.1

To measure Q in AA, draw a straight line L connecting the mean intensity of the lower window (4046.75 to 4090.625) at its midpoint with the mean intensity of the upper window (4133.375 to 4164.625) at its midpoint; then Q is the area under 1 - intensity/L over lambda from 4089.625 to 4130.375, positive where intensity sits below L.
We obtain 1.4 AA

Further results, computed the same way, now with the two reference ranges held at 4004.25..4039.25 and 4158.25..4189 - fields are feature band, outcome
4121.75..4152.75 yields -1.02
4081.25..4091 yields -0.47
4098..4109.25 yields 1.52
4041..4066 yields 0.89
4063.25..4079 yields -0.65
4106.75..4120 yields 0.27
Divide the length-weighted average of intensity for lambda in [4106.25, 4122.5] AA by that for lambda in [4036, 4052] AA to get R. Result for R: 0.91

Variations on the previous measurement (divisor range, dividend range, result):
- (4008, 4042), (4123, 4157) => 0.97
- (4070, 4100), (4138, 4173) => 0.94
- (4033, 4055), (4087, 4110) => 0.89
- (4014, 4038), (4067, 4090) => 1.04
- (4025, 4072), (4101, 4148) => 0.97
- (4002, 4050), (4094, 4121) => 0.89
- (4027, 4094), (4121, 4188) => 0.96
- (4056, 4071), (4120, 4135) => 1.06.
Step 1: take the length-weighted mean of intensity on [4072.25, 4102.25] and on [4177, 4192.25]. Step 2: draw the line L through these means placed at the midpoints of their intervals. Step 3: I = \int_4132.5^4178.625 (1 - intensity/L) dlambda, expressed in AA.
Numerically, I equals 0.8 AA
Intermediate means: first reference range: 9.92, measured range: 9.5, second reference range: 9.55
